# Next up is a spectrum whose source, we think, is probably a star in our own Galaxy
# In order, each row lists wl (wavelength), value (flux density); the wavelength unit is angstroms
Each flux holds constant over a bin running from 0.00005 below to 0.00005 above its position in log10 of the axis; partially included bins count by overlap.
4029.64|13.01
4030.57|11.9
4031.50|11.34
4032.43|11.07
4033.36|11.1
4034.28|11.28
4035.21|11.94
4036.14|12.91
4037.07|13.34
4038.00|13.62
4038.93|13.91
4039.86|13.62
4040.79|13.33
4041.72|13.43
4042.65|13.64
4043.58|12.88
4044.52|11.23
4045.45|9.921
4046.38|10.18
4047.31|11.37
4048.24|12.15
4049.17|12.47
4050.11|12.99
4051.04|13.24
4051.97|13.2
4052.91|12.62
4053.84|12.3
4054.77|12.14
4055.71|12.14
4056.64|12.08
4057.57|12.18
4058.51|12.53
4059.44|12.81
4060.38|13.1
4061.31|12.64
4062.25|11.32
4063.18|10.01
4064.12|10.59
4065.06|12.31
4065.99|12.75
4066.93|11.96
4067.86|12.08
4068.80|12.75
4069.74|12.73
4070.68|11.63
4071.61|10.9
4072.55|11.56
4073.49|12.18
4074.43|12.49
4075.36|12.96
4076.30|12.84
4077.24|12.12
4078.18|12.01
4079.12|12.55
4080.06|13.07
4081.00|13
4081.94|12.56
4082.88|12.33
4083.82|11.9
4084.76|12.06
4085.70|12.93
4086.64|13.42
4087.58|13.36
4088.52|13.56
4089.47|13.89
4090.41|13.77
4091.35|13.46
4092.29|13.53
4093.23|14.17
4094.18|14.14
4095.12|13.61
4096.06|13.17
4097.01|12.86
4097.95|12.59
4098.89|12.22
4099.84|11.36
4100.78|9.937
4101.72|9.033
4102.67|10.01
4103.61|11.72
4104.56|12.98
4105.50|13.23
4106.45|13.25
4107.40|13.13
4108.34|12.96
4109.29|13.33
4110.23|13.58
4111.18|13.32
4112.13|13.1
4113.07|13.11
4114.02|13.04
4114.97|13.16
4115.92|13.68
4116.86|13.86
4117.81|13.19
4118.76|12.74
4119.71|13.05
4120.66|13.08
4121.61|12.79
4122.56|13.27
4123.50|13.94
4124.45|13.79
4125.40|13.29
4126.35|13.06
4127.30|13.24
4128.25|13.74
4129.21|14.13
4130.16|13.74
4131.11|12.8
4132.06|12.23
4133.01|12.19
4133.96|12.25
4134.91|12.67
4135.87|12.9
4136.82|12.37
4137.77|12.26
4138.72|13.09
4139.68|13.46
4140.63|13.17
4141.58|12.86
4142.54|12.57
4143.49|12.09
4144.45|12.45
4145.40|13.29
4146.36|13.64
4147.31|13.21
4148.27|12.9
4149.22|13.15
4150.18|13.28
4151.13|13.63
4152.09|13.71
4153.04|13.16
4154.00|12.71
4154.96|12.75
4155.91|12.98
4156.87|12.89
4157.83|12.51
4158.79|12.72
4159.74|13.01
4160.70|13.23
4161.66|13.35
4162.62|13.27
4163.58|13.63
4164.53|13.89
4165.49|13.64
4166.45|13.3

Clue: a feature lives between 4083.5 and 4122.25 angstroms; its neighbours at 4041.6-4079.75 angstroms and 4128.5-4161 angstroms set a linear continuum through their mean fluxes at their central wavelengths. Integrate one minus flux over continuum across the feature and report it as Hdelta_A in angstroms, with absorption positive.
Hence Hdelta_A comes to -1.0 angstroms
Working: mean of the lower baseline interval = 12.2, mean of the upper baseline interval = 12.9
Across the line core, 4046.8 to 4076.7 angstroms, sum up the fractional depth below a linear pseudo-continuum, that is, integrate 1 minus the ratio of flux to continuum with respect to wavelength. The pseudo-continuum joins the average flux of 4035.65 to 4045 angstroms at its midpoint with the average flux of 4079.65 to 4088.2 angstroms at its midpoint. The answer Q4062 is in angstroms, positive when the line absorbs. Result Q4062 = 1.74 angstroms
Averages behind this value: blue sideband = 13.2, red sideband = 12.8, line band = 12.2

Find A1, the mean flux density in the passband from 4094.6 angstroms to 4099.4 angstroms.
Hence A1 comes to 12.9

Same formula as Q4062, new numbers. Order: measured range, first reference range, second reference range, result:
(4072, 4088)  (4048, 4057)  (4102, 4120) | 0.2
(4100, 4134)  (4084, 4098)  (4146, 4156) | 1.1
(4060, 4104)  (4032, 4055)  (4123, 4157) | 1.0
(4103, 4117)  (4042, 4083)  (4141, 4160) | -0.6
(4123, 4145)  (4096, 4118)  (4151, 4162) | -0.3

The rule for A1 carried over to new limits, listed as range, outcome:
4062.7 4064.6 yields 10.3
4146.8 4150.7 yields 13.2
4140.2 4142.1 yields 13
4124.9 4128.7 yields 13.3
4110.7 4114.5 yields 13.1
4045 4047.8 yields 10.5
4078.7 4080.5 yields 12.8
